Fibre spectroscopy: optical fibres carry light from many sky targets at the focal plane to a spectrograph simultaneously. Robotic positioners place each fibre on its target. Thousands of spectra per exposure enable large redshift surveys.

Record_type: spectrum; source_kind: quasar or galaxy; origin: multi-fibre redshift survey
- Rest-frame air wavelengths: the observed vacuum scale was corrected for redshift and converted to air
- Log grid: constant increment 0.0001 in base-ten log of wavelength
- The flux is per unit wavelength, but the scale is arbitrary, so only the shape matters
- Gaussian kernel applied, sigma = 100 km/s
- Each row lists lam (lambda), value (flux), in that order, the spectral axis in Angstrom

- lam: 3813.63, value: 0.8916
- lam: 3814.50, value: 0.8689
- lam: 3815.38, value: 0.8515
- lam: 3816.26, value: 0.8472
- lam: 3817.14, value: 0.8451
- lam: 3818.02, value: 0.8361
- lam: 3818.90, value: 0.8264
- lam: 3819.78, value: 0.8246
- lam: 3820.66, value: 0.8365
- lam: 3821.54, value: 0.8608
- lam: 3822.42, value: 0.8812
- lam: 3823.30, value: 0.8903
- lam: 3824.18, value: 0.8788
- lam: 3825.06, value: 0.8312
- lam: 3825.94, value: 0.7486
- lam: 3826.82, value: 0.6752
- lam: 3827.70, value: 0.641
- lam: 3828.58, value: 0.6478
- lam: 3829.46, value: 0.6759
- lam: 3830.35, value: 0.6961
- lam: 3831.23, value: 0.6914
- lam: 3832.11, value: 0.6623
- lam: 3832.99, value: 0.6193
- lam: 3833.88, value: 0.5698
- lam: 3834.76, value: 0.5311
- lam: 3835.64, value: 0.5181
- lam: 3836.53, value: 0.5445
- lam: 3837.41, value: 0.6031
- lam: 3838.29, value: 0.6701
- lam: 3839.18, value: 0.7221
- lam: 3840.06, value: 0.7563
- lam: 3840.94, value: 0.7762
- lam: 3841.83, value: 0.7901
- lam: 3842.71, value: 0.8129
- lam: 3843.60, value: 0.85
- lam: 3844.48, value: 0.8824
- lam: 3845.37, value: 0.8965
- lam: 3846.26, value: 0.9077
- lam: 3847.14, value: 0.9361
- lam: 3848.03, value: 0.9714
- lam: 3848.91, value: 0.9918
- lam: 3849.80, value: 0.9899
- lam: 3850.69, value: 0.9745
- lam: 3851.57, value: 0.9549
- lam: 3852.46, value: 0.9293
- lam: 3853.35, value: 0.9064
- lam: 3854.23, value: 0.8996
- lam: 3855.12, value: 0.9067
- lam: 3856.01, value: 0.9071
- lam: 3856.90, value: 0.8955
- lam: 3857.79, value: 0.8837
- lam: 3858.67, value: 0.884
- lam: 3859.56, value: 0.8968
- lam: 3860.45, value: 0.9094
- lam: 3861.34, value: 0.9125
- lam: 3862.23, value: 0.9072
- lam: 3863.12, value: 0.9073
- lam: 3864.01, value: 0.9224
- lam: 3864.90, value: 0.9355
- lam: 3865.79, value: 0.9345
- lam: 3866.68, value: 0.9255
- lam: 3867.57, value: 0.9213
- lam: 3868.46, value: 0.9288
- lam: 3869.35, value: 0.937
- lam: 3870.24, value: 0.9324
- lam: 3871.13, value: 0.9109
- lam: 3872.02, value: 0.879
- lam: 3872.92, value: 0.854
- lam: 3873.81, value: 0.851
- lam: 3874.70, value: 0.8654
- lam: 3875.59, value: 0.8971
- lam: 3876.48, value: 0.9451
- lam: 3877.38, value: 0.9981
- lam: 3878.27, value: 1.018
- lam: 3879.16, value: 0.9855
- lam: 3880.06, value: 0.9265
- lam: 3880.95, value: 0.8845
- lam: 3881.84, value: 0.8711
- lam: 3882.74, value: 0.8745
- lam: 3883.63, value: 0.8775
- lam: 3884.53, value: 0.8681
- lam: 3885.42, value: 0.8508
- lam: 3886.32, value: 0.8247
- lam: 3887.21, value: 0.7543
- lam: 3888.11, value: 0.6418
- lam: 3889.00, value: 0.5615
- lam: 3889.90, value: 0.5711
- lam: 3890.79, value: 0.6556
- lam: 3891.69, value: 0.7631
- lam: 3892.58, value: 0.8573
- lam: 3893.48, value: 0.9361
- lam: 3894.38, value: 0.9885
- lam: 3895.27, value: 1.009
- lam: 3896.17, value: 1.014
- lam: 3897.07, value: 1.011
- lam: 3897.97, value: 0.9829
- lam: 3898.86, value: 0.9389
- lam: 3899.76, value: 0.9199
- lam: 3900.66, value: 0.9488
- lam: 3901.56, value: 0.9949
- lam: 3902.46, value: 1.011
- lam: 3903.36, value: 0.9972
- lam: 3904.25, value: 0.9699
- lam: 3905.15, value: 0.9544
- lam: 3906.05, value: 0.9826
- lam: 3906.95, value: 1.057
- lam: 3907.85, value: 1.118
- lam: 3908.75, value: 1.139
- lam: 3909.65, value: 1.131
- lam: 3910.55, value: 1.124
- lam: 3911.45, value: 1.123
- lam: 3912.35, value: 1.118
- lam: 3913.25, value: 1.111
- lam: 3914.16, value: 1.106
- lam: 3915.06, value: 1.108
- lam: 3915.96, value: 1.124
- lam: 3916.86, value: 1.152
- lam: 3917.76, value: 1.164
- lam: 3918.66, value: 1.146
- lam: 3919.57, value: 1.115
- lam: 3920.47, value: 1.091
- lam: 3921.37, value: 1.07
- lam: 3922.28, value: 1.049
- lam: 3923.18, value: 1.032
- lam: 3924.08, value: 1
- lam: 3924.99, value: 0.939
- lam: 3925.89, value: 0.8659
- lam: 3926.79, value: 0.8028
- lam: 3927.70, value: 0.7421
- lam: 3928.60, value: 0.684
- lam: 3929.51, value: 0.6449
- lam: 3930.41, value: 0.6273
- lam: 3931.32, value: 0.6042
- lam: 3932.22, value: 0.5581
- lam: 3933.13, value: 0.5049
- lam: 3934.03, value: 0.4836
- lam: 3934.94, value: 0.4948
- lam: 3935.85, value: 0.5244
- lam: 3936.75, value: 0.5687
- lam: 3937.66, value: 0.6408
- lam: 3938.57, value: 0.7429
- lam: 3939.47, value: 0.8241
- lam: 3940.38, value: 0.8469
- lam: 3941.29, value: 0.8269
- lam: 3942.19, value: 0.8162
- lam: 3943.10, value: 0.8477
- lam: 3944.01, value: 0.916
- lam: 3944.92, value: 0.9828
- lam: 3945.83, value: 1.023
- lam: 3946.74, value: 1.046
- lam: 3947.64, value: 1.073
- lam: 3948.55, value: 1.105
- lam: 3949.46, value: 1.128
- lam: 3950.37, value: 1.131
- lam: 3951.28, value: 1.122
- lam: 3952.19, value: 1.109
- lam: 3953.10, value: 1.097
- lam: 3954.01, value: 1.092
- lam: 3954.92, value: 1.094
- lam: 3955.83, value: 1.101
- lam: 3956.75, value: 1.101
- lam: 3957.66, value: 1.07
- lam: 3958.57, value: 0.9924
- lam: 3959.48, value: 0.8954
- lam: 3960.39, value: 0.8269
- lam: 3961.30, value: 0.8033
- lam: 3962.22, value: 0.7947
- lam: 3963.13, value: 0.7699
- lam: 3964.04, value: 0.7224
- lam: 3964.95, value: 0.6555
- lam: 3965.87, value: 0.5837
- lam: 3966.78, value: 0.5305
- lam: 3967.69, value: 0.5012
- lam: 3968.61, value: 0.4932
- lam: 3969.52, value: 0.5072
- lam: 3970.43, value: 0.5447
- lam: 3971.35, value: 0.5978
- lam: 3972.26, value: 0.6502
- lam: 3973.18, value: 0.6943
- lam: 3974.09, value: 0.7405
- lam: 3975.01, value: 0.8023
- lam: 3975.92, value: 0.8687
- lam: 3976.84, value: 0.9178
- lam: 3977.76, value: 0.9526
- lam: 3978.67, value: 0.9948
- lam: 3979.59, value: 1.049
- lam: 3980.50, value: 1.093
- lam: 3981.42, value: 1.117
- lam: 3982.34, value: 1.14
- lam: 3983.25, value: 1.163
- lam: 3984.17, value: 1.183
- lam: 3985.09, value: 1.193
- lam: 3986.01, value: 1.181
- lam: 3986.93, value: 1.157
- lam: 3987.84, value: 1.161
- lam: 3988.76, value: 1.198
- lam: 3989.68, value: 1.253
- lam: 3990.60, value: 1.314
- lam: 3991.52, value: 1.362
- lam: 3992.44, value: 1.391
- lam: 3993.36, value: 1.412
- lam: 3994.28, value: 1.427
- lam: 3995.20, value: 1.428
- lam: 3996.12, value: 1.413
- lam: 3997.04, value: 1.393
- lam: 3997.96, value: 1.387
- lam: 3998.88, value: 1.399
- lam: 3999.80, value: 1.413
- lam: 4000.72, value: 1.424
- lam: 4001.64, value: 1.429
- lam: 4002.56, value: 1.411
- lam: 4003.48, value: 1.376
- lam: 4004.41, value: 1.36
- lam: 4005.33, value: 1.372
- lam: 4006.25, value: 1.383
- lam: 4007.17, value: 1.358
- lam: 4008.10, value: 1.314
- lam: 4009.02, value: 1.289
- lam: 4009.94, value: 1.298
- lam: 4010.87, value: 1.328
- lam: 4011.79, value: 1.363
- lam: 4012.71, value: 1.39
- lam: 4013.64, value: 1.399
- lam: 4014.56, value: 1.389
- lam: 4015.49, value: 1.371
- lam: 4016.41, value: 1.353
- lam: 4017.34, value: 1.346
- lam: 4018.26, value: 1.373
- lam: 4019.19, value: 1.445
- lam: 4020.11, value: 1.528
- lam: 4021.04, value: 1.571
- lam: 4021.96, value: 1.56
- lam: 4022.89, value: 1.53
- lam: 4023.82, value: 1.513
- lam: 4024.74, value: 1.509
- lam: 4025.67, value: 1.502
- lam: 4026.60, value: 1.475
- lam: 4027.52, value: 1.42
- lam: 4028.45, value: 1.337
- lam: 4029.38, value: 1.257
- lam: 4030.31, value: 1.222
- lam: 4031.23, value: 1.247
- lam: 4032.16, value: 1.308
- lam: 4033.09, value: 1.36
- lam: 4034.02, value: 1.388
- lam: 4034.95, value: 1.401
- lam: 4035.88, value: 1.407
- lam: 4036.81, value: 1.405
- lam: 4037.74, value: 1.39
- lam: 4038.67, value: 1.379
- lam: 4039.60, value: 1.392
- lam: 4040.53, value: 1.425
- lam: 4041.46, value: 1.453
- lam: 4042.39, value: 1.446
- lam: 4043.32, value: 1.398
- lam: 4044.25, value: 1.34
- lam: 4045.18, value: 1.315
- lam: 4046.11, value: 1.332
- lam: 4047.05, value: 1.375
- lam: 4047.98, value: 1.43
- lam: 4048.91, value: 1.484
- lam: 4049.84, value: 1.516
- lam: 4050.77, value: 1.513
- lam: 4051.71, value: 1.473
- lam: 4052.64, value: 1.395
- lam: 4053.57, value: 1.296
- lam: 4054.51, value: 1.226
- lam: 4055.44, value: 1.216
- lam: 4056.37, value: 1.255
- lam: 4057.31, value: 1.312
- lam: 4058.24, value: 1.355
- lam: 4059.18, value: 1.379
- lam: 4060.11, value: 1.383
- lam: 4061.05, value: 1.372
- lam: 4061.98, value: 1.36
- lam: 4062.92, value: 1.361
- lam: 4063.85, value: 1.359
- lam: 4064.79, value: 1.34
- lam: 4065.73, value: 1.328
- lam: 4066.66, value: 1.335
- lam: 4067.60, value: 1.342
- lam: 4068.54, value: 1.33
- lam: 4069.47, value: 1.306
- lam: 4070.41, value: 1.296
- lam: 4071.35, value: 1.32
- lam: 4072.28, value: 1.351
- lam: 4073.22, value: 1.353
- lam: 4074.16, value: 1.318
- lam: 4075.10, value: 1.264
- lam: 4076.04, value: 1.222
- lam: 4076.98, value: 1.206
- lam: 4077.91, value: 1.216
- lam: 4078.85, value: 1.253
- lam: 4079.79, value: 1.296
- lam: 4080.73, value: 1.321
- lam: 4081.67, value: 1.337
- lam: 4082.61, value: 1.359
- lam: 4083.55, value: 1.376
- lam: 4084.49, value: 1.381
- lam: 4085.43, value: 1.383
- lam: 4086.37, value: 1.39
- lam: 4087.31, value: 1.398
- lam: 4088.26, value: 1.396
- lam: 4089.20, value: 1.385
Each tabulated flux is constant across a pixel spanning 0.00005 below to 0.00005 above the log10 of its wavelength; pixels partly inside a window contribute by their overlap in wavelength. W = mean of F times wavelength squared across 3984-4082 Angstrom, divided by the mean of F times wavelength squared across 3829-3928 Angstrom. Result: 1.6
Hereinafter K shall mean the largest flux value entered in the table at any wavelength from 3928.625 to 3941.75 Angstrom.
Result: 0.8469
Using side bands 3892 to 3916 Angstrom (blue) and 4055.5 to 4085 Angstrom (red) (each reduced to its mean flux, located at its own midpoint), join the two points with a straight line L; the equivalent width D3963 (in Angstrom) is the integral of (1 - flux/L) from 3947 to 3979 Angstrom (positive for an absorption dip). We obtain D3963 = 7.6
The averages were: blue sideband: 1.03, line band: 0.859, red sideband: 1.32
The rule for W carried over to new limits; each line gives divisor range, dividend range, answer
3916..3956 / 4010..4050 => 1.64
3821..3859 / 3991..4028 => 1.93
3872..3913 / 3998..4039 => 1.60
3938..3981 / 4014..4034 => 1.67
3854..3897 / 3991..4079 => 1.69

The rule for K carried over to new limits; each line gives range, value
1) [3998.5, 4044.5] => 1.571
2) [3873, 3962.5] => 1.164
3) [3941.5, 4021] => 1.528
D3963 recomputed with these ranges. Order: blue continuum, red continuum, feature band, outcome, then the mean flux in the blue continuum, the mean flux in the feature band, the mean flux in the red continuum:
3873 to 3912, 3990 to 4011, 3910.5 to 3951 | 6.6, 0.923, 0.901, 1.38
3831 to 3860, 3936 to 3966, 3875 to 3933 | -4.1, 0.811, 0.932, 0.919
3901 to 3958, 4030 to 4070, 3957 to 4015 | 2.9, 0.948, 1.1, 1.36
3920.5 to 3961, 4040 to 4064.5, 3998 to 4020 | -3.6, 0.881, 1.38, 1.38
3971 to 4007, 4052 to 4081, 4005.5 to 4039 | -4.0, 1.19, 1.39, 1.31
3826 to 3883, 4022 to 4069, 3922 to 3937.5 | 5.1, 0.842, 0.708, 1.38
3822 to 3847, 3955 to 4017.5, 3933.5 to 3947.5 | 3.1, 0.73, 0.778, 1.11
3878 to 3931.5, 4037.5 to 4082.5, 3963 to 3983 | 6.2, 0.942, 0.774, 1.35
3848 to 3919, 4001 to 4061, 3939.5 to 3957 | 1.9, 0.943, 1.02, 1.39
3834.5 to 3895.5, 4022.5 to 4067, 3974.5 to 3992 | 1.3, 0.858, 1.11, 1.38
